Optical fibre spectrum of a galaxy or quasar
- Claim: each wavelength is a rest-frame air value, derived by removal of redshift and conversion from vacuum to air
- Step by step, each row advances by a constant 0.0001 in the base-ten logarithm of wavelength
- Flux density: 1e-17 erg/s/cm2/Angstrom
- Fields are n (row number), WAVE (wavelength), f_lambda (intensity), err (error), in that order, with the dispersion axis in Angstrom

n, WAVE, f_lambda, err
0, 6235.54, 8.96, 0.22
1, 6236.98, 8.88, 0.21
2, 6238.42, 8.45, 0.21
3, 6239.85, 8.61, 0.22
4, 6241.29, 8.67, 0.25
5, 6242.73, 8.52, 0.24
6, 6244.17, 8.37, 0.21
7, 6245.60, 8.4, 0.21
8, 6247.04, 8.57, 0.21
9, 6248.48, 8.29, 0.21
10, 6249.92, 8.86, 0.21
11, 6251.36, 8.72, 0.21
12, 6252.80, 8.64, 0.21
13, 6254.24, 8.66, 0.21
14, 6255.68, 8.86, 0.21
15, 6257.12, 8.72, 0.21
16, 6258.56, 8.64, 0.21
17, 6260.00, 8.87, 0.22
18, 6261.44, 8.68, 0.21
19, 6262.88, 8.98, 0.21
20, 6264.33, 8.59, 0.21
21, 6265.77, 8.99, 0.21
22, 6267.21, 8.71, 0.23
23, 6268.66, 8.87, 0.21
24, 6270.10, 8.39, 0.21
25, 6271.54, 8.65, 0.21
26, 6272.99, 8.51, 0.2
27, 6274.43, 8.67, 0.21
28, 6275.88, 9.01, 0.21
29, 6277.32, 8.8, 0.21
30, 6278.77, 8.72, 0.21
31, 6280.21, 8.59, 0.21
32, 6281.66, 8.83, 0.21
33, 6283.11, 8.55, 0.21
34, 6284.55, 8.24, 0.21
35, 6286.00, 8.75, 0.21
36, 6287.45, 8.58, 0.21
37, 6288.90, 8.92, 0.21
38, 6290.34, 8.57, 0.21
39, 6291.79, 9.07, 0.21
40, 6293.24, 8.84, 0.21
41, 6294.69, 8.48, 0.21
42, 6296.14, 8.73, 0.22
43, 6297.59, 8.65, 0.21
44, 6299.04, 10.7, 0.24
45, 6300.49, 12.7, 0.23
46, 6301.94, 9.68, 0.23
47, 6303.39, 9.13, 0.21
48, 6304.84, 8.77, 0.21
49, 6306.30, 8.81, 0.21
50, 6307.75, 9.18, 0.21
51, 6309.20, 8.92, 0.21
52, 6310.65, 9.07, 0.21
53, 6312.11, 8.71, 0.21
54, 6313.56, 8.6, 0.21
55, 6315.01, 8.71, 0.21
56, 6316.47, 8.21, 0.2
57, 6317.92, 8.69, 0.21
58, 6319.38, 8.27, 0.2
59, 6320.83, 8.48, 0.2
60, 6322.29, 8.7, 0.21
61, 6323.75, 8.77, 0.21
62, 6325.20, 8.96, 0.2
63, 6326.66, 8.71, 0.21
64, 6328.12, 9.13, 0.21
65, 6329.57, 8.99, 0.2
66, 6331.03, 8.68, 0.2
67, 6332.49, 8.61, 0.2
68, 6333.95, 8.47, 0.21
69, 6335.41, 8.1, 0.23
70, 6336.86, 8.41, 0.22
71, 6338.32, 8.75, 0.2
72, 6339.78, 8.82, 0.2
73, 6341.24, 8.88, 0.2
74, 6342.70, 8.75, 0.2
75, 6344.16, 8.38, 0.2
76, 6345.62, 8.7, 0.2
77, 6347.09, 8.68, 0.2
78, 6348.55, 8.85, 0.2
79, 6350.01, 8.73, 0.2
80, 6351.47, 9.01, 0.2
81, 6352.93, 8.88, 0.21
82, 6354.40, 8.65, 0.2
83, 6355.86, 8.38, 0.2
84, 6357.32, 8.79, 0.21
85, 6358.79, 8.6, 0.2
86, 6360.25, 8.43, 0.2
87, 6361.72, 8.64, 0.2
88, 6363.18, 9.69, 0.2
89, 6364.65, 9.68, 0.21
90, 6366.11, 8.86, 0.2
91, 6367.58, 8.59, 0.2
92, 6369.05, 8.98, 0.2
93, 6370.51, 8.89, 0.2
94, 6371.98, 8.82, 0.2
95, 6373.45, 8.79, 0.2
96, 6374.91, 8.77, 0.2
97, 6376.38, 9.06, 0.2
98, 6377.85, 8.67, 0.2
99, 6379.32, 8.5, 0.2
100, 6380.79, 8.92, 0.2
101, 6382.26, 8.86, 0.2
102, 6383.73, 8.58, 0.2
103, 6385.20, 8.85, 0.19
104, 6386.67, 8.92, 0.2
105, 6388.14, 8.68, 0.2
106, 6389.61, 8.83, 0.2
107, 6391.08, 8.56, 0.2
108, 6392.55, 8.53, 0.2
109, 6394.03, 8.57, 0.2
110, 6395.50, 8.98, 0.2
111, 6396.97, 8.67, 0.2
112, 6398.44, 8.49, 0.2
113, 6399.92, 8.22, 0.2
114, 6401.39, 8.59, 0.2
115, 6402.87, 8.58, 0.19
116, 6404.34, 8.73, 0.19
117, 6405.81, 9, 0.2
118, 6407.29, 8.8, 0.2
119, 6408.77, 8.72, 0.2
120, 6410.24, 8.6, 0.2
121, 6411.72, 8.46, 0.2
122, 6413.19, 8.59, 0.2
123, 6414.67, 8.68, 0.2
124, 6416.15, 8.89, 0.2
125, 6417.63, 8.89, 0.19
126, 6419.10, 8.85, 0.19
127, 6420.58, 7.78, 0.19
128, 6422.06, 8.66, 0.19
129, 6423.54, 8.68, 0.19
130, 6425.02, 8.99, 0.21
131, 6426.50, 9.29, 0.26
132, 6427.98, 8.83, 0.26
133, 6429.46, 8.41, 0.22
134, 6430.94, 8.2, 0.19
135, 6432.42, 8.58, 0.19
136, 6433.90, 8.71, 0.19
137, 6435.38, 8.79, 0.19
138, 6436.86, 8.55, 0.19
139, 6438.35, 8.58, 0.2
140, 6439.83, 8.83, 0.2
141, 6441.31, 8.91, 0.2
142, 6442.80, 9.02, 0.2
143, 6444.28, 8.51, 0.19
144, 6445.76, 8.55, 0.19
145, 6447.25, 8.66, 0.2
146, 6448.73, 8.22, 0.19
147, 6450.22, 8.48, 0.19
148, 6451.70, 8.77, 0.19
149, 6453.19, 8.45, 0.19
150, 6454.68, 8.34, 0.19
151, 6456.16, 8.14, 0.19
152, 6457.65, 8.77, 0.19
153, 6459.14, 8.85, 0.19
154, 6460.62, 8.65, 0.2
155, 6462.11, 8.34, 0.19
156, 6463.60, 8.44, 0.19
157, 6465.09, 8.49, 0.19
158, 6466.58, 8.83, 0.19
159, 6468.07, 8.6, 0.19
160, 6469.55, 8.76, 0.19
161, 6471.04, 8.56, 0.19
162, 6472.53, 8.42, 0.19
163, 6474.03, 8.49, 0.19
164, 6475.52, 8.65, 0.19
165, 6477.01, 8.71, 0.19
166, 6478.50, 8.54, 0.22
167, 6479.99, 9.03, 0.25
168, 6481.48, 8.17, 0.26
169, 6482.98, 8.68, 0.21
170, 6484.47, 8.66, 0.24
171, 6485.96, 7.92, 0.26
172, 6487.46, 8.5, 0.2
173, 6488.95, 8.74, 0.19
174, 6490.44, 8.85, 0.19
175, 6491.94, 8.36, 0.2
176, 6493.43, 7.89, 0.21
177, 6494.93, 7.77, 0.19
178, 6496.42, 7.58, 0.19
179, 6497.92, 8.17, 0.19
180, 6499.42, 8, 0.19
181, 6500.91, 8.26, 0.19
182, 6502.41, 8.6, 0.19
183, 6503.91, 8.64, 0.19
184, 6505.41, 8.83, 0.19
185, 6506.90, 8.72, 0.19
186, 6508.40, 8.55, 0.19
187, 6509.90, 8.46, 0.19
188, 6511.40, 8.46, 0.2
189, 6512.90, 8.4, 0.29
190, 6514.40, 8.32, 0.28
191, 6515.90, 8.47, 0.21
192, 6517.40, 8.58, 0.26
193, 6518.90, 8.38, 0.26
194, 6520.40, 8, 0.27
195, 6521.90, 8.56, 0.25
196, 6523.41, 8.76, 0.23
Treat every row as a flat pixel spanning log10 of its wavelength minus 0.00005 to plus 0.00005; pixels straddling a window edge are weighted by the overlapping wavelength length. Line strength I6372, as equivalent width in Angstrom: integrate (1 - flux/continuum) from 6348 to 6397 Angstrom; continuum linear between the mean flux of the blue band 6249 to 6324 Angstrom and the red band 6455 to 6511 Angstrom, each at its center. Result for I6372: -0.64 Angstrom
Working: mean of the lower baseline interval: 8.85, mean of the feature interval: 8.8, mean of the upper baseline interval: 8.48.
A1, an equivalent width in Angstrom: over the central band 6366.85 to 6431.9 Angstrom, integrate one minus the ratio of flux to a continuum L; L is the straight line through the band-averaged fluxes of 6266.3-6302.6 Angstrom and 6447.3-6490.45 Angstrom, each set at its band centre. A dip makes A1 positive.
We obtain 0.04 Angstrom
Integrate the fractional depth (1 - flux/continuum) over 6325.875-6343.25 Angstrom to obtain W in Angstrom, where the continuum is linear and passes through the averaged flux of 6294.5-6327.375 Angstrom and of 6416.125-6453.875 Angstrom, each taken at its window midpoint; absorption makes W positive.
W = 0.5 Angstrom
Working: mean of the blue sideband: 9.04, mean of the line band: 8.69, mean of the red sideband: 8.65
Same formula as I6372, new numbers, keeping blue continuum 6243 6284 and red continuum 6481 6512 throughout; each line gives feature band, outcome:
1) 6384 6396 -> -0.3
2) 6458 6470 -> -0.3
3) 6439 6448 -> -0.3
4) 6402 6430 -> -0.8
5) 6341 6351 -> -0.2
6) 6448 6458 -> 0.0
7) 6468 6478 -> -0.2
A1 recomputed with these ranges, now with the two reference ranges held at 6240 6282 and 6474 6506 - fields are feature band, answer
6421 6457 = -0.7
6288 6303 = -1.4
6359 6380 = -0.8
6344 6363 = -0.3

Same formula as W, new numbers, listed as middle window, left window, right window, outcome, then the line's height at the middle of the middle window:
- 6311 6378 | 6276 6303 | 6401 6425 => 1.2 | 8.9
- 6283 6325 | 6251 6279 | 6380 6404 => -1.1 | 8.72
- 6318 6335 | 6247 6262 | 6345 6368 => 0.2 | 8.78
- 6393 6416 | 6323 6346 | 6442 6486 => -0.1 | 8.63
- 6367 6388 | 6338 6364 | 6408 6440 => -0.2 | 8.72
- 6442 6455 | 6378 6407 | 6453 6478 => 0.0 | 8.59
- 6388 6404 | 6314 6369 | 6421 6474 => 0.1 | 8.67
